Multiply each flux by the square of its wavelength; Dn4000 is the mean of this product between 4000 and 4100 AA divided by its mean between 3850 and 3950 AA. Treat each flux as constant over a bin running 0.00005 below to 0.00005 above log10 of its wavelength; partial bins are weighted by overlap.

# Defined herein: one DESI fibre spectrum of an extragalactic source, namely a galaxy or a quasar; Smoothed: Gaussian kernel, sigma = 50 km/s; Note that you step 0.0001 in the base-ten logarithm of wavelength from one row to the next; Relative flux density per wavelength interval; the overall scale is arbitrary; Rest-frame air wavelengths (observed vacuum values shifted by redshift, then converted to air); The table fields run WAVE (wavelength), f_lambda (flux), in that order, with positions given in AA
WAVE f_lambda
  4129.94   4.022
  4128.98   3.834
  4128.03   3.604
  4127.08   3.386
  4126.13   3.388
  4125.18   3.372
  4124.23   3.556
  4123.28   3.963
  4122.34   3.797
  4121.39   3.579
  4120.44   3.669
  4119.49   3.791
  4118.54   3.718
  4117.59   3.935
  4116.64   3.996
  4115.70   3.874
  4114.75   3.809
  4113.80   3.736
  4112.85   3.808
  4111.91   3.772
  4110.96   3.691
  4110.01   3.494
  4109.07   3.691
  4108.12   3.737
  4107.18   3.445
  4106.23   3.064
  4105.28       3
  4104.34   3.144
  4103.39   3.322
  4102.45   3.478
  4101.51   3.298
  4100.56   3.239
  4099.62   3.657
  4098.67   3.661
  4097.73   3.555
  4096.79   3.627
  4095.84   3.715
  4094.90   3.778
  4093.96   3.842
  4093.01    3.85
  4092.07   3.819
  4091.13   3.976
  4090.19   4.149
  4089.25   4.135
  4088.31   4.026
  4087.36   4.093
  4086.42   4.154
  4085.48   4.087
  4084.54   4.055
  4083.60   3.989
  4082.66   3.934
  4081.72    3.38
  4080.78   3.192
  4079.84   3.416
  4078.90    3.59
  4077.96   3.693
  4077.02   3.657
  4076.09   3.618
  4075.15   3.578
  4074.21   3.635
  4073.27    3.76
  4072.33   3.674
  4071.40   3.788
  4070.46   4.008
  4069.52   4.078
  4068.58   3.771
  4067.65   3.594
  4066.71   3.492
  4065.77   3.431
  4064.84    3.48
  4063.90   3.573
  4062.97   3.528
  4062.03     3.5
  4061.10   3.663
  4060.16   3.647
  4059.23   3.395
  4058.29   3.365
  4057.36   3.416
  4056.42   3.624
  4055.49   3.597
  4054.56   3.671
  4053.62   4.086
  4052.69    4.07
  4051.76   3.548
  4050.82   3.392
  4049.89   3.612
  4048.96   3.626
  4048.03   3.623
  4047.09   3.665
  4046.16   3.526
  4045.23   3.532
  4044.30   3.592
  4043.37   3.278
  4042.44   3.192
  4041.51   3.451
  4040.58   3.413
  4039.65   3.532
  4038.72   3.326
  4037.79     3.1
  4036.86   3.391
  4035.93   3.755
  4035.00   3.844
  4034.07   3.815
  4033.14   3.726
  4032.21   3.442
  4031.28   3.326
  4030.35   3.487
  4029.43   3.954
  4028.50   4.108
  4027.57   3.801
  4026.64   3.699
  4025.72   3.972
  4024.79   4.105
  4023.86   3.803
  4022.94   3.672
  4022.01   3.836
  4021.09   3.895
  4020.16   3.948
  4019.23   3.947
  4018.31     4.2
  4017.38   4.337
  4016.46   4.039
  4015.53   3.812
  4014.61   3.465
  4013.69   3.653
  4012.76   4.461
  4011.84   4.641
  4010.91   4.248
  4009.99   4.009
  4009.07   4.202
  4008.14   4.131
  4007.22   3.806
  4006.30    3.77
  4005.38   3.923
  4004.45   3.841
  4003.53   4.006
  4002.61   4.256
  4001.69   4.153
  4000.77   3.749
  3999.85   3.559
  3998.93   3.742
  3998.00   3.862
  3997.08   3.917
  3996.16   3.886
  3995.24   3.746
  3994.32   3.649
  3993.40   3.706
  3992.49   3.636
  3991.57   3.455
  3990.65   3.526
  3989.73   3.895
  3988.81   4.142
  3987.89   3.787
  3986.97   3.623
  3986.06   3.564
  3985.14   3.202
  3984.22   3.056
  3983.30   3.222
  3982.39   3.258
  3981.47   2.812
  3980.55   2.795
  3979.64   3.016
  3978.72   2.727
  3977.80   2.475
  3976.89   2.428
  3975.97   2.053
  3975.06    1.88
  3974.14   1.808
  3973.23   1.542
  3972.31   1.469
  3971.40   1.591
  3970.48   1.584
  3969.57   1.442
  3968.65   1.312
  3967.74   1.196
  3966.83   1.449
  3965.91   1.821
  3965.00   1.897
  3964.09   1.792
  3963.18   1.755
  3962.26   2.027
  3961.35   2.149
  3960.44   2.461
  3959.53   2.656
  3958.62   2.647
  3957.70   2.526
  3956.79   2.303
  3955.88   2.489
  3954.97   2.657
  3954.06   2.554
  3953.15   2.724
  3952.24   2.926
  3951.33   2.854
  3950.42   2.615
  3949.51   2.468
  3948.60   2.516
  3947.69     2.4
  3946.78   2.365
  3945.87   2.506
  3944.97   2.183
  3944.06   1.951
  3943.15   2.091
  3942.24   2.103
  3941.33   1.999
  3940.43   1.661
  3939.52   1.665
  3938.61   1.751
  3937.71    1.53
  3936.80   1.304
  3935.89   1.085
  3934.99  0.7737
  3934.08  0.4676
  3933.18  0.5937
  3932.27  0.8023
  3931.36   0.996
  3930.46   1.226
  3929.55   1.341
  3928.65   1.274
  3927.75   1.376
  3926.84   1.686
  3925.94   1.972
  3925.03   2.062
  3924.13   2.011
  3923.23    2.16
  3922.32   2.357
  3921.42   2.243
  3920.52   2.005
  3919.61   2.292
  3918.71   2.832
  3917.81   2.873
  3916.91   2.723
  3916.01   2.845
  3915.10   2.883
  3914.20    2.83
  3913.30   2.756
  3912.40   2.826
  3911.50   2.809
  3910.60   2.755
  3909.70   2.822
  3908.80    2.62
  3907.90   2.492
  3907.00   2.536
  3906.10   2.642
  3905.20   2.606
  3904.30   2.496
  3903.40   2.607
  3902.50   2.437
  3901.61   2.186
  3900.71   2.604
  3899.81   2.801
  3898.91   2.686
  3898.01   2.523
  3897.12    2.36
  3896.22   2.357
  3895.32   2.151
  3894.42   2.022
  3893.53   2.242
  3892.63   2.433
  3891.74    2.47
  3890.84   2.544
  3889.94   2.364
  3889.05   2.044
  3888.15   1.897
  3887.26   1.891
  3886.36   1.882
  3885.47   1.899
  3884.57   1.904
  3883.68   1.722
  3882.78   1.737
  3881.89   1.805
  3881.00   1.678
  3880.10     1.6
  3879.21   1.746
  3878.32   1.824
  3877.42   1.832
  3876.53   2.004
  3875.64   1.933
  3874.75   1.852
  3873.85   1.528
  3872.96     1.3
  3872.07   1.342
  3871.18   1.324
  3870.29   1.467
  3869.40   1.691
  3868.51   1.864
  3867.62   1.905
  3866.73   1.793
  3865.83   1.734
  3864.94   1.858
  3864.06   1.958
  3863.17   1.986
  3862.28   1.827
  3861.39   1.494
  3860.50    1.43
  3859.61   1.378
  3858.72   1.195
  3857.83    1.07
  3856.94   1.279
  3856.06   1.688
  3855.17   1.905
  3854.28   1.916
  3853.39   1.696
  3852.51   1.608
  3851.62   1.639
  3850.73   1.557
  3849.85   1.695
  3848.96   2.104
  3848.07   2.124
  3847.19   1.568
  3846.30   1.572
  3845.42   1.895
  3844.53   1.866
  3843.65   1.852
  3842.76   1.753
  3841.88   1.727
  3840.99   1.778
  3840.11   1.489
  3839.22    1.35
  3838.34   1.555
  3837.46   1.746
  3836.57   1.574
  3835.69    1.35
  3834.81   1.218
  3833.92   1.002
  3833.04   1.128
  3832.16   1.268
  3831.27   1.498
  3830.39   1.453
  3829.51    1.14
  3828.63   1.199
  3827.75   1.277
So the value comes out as 2.0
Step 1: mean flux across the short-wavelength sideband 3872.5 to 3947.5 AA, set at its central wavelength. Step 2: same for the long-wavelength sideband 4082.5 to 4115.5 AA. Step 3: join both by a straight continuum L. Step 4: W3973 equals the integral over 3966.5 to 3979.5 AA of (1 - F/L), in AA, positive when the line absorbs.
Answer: 4.0 AA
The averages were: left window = 2.06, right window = 3.71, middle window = 1.82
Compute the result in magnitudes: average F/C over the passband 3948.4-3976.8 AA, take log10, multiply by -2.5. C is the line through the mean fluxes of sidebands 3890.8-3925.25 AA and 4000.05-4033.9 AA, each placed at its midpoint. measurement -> 0.46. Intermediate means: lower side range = 2.51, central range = 2.1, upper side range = 3.92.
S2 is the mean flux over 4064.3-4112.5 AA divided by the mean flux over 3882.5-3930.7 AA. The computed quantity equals 1.59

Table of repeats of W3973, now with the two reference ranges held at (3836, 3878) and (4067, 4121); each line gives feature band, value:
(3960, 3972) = 4.1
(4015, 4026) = -3.2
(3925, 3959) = 7.3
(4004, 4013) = -3.4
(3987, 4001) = -4.4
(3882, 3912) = -4.8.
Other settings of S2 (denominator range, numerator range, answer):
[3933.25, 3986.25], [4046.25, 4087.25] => 1.71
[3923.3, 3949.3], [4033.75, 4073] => 2.18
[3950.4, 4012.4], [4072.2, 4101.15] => 1.26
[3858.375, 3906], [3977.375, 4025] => 1.89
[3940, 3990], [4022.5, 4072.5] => 1.51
